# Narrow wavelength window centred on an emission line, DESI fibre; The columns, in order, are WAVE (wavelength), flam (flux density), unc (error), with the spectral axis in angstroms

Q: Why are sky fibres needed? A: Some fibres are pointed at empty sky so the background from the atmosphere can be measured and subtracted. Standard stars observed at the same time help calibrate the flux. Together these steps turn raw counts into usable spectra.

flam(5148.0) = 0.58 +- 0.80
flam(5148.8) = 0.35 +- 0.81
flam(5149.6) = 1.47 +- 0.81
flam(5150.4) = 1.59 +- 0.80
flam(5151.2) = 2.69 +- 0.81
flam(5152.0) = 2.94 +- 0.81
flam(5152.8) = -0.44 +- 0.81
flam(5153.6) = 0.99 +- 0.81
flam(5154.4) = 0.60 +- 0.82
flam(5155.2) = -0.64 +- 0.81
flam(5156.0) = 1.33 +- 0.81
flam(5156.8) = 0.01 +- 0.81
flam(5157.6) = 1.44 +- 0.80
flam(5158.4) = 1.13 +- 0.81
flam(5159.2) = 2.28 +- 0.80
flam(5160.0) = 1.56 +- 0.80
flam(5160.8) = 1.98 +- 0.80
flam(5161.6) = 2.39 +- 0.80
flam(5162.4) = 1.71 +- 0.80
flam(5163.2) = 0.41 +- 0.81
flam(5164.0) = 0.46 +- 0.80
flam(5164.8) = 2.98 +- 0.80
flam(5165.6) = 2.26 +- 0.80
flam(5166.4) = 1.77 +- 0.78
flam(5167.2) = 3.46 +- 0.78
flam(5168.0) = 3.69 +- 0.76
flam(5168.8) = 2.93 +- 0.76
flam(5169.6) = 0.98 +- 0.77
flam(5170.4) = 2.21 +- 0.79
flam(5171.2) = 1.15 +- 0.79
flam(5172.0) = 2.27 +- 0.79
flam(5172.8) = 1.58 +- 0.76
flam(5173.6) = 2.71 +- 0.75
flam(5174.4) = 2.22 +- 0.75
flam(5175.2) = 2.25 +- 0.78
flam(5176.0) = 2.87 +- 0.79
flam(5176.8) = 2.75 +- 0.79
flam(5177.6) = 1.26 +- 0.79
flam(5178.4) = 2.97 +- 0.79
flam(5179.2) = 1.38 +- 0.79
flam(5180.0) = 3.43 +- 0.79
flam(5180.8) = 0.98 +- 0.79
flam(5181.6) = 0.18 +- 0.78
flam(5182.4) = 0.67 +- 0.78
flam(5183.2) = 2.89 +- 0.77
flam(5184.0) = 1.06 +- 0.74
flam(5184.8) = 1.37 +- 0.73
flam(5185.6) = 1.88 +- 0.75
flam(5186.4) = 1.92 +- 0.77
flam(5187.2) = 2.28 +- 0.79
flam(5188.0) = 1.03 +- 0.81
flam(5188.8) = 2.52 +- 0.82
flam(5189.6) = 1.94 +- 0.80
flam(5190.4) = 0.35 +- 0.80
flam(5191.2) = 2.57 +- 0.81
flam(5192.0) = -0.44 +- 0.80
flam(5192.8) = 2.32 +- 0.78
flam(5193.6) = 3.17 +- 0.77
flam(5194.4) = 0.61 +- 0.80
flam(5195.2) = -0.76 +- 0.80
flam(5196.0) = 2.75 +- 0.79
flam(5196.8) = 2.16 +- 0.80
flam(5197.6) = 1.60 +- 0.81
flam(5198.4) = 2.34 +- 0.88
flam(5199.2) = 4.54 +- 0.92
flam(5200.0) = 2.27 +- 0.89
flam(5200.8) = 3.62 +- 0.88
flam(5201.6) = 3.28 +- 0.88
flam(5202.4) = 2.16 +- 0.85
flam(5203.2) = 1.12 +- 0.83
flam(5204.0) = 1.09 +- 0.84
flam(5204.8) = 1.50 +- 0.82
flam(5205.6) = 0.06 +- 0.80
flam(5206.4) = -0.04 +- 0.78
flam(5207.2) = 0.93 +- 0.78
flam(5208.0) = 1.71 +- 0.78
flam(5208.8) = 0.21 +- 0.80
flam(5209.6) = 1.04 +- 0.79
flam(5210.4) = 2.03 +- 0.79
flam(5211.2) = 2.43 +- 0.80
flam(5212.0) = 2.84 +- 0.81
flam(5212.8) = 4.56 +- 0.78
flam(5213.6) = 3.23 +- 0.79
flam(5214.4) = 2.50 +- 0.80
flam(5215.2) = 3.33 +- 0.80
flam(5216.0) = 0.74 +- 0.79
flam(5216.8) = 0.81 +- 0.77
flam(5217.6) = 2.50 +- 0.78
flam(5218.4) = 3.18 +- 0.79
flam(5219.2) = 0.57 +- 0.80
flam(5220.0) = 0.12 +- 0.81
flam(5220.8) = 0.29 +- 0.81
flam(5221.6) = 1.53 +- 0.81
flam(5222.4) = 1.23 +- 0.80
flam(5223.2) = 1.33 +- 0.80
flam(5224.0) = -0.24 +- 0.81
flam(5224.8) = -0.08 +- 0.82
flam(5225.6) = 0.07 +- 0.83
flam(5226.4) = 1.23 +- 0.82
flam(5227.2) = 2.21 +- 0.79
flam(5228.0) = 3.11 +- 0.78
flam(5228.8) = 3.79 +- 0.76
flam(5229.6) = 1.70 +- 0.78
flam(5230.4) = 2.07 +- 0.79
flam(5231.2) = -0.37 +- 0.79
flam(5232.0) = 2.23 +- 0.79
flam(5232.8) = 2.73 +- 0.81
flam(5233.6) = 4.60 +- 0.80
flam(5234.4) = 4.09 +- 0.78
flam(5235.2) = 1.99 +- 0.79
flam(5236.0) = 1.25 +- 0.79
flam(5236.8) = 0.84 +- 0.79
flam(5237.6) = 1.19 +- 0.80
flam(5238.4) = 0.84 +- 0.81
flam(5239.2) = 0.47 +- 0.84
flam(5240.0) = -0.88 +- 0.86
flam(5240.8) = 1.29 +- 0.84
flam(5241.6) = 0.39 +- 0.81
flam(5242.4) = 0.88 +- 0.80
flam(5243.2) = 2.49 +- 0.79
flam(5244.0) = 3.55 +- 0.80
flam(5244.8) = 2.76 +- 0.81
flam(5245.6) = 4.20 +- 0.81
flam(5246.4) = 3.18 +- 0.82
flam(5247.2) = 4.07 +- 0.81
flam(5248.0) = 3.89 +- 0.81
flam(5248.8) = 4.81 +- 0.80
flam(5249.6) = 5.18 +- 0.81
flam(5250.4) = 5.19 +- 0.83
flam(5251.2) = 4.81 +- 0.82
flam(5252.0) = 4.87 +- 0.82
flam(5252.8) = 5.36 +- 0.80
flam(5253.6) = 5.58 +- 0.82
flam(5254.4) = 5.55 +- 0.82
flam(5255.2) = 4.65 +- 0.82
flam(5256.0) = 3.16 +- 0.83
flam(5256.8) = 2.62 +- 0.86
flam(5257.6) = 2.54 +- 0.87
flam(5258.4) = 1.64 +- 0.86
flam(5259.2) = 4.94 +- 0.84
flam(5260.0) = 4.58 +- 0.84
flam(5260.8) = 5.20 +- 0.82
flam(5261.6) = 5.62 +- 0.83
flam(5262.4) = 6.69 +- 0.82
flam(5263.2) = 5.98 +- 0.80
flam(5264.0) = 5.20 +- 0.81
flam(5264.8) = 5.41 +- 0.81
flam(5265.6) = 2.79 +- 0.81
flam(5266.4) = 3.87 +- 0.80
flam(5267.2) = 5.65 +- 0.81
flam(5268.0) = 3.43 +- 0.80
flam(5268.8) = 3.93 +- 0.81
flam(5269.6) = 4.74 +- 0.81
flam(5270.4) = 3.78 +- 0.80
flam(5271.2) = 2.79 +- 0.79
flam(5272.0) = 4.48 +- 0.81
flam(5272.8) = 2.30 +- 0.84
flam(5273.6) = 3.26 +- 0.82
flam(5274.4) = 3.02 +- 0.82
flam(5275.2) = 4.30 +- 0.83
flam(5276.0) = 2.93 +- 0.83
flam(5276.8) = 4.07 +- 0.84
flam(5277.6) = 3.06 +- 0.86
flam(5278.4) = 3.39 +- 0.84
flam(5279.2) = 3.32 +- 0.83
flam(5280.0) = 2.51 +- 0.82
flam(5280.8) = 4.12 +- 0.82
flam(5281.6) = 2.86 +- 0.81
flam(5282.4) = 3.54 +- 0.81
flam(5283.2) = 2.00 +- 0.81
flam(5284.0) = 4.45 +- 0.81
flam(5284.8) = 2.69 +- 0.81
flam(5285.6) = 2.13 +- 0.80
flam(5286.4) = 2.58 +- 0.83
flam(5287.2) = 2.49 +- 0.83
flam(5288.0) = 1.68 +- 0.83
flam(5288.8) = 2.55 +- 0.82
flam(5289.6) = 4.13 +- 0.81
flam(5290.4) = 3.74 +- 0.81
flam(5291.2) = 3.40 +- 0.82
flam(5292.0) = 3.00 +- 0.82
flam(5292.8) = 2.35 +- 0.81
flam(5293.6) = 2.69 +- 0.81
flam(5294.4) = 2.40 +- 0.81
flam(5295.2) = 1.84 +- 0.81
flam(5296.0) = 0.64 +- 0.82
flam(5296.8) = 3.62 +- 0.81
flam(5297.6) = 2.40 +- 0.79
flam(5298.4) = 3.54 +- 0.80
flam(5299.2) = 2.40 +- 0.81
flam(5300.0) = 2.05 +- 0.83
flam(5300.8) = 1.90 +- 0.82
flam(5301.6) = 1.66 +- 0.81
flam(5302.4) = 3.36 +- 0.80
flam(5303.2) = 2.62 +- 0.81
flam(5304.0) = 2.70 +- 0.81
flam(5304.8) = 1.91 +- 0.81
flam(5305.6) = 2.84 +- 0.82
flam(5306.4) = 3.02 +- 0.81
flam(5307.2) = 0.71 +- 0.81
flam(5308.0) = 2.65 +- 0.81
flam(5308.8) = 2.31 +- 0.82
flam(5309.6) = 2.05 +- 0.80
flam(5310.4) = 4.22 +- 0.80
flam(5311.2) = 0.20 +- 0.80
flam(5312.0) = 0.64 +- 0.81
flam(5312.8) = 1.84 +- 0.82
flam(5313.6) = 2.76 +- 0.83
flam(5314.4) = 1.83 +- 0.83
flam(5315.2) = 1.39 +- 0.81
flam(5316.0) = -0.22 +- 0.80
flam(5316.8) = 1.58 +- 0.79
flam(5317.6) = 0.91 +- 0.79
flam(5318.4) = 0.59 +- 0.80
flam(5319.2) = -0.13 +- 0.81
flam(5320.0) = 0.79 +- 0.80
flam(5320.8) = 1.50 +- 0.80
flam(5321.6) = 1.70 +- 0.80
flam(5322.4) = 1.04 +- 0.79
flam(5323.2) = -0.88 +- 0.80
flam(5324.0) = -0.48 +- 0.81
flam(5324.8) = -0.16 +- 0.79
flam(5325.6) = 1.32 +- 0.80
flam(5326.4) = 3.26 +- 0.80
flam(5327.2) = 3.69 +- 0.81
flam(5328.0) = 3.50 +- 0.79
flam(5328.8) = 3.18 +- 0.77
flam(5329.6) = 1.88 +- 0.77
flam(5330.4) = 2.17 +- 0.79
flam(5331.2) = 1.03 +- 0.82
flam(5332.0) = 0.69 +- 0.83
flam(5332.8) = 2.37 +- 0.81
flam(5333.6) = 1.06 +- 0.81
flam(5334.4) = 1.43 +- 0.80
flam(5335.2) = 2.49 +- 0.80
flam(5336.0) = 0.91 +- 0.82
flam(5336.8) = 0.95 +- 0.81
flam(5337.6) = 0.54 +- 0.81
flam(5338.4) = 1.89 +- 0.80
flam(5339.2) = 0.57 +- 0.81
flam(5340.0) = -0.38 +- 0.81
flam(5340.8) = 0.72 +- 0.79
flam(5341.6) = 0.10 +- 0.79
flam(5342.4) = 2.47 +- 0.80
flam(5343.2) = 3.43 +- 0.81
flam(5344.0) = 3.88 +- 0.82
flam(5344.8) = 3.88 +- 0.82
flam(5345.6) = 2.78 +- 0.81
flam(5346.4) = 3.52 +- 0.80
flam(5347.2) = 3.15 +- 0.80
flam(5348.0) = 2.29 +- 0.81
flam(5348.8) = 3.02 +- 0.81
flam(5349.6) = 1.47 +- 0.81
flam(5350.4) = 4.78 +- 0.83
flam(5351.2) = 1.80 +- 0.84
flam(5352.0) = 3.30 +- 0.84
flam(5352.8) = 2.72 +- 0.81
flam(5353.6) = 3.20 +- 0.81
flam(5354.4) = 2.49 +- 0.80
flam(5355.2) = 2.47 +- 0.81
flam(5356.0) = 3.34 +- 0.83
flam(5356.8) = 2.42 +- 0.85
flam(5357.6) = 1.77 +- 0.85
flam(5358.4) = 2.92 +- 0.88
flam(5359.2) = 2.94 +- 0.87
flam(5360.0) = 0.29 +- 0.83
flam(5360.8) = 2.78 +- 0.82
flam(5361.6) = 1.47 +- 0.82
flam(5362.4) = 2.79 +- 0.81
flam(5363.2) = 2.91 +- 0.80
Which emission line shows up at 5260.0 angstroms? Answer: Lyman alpha 1216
